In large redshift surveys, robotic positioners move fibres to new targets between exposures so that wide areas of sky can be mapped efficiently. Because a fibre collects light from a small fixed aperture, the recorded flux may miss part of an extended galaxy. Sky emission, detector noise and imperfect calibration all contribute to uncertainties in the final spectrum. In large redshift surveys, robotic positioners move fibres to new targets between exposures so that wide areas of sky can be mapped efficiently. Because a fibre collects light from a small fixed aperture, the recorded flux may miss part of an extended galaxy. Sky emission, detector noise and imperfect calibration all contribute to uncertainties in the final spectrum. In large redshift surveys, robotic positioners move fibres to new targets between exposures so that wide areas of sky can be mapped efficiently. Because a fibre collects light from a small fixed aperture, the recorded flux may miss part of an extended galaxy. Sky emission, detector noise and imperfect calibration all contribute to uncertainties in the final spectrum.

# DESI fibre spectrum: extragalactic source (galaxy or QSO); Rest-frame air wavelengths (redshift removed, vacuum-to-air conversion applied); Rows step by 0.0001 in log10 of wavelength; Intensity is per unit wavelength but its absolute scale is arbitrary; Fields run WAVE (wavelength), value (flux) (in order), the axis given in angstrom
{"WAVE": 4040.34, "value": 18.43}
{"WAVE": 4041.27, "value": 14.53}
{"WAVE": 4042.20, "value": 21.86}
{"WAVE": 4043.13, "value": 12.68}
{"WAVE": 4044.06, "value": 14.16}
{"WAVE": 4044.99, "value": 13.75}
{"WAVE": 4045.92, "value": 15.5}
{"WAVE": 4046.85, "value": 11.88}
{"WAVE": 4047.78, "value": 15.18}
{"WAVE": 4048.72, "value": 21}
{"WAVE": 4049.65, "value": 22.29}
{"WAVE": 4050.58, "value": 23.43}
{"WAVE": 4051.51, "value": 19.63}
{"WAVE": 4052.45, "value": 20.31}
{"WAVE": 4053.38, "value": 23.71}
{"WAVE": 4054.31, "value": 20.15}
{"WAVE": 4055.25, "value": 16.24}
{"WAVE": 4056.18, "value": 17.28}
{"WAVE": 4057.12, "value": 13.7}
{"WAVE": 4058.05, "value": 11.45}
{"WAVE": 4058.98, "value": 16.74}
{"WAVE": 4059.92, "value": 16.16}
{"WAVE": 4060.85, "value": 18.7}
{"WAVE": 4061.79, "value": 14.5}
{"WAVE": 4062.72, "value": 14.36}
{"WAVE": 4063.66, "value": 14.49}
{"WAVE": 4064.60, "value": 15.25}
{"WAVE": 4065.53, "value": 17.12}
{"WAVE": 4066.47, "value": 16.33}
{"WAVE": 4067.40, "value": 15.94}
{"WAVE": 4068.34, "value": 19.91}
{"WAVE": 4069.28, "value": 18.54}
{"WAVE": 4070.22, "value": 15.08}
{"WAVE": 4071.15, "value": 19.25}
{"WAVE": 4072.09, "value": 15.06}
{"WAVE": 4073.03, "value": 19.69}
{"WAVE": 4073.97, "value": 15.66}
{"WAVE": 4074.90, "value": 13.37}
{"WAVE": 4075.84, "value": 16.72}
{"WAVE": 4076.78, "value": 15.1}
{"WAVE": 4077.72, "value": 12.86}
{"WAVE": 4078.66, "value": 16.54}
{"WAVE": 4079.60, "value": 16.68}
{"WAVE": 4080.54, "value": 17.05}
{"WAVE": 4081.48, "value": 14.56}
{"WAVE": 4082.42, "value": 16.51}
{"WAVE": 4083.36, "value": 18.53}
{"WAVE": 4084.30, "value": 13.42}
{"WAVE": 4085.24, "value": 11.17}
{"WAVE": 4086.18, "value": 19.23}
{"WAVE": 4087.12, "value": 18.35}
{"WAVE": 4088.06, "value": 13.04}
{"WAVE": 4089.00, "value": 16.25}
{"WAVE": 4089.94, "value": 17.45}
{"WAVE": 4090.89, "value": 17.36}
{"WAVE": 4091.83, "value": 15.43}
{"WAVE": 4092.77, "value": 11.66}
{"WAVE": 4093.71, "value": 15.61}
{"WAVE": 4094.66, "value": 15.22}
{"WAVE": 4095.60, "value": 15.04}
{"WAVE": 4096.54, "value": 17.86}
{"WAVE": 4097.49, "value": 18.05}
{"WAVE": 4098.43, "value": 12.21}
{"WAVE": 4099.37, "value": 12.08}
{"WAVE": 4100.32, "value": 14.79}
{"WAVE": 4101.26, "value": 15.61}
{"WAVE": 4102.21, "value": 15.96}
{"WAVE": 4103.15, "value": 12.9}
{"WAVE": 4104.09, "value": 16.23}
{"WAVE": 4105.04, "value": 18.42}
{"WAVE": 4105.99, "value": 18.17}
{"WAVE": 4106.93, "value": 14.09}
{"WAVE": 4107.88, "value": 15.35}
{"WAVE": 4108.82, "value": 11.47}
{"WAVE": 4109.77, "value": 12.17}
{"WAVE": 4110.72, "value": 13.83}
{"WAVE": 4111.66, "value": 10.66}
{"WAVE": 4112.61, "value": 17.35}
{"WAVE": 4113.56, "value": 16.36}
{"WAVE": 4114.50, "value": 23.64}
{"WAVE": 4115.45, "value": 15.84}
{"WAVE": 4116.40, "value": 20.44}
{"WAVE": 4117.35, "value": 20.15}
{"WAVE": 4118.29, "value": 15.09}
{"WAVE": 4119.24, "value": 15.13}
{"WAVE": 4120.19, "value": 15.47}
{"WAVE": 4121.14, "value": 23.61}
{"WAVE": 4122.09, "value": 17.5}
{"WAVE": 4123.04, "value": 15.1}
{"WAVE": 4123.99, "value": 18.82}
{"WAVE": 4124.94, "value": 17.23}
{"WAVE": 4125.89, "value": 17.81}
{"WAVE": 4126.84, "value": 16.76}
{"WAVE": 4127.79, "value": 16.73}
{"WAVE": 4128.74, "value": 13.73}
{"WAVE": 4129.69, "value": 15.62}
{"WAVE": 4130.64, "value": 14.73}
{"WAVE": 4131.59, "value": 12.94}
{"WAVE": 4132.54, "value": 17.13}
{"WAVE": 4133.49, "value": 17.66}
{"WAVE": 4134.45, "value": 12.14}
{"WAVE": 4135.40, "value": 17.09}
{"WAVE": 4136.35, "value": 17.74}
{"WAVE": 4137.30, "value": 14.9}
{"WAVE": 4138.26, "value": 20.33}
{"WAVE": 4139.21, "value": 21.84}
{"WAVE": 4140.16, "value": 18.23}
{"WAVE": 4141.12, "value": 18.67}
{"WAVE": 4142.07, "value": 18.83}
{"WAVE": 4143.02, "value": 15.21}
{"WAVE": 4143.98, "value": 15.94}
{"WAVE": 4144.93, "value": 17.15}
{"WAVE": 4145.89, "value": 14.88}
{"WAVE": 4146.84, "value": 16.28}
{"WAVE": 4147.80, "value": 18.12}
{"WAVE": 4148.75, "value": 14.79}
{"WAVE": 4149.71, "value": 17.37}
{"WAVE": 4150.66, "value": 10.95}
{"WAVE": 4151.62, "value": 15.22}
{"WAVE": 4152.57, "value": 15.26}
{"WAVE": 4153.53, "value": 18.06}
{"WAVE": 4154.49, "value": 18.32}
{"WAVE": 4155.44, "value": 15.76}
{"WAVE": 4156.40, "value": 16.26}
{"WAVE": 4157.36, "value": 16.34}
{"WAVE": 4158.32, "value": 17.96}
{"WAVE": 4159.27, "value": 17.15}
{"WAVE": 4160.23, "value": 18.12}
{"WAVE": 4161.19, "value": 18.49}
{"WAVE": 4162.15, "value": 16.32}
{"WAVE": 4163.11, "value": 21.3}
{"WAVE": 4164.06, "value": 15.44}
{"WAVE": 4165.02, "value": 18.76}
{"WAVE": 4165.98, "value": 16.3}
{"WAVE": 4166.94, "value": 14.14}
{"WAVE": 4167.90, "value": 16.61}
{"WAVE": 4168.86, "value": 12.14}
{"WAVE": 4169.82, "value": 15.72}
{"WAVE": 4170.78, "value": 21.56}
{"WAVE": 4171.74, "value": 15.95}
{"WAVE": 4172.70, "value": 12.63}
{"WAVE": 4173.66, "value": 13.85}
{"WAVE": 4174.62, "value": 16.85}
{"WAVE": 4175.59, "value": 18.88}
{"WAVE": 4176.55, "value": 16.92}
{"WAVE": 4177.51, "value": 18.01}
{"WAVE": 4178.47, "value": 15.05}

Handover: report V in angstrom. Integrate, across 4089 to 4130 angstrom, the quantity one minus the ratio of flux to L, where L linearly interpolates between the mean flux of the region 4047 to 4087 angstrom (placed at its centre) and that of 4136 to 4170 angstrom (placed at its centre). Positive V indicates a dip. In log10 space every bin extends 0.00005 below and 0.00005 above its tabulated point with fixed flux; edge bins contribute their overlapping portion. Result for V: 1.9 angstrom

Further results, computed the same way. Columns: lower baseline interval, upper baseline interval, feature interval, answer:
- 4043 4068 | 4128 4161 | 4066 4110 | 2.6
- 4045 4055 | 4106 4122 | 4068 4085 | 1.6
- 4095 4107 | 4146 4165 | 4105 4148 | -1.4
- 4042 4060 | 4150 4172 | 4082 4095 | 1.1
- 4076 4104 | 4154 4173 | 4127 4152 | 0.0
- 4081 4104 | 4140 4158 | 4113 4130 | -1.8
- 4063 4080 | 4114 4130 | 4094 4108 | 1.3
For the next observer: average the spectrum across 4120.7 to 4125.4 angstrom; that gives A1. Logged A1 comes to 18.4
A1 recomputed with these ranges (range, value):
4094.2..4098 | 16.5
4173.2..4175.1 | 15.4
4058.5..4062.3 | 16.5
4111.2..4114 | 14.8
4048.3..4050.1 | 21.7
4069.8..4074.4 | 17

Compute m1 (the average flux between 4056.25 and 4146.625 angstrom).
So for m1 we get 16.1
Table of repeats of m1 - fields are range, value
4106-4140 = 16.5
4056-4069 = 15.9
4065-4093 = 16.2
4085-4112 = 15.1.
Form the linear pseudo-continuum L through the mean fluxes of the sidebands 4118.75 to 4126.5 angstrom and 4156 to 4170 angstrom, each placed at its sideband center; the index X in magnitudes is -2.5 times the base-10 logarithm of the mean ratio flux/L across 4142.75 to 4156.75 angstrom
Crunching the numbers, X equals 0.069 mag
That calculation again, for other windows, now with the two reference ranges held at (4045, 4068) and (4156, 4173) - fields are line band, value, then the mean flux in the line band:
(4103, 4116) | 0.09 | 15.6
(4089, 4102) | 0.11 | 15.3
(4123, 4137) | 0.05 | 16.1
